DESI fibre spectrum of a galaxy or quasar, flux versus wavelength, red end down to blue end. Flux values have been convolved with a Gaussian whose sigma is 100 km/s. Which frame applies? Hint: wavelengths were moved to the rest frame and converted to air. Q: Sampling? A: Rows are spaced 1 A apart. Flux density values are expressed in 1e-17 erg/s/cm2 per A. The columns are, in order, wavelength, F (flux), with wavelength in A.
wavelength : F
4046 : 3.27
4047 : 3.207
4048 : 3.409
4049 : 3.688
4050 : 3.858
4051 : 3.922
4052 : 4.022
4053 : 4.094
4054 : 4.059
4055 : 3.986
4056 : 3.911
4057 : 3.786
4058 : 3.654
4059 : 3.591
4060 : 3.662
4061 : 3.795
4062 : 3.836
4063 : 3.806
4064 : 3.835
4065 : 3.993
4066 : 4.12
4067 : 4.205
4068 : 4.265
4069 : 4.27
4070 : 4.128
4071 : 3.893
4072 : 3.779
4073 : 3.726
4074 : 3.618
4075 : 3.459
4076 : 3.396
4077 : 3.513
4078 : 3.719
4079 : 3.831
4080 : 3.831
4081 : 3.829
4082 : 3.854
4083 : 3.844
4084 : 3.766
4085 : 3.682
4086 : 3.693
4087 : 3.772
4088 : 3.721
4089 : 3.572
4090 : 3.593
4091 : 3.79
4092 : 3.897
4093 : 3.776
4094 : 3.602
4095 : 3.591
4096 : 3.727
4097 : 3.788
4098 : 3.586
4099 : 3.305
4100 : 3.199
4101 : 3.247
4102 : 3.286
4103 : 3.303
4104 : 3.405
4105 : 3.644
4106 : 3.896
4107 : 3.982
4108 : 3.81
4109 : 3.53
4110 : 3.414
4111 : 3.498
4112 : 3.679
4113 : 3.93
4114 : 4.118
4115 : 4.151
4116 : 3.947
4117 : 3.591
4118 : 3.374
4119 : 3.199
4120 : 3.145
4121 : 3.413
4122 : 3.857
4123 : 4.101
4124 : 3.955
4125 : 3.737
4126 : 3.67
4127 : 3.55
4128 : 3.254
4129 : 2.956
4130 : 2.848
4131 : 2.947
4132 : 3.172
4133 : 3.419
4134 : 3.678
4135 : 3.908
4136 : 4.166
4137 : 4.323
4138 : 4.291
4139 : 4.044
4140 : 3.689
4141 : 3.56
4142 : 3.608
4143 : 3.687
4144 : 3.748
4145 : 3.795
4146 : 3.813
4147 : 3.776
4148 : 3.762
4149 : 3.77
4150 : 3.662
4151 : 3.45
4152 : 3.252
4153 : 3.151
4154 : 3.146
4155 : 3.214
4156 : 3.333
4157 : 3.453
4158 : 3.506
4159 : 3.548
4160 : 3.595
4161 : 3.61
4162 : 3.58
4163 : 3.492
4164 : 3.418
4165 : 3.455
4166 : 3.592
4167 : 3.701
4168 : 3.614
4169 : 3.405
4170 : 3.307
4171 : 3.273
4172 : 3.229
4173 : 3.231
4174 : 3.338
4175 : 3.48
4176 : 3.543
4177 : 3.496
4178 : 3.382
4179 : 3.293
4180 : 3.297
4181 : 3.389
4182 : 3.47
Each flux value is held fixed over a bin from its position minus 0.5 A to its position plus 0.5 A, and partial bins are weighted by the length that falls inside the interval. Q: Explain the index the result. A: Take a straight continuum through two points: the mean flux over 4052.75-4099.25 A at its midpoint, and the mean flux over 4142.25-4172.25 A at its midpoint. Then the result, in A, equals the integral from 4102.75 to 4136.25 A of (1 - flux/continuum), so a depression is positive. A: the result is 0.5 A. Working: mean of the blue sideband 3.79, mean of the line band 3.59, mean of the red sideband 3.51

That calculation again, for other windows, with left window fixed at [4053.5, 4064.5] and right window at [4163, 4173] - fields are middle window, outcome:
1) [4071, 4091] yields 0.18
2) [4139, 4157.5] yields -0.30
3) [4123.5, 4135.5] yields 0.48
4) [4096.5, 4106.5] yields 0.54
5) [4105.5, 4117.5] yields -0.55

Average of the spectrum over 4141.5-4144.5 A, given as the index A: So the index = 3.68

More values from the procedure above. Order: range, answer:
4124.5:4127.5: 3.65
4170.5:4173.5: 3.24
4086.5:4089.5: 3.69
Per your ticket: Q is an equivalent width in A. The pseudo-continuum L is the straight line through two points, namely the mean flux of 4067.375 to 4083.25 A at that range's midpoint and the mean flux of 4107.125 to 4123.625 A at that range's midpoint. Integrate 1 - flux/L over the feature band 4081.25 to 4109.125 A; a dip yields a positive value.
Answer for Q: 0.8 A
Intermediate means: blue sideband 3.81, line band 3.64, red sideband 3.68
